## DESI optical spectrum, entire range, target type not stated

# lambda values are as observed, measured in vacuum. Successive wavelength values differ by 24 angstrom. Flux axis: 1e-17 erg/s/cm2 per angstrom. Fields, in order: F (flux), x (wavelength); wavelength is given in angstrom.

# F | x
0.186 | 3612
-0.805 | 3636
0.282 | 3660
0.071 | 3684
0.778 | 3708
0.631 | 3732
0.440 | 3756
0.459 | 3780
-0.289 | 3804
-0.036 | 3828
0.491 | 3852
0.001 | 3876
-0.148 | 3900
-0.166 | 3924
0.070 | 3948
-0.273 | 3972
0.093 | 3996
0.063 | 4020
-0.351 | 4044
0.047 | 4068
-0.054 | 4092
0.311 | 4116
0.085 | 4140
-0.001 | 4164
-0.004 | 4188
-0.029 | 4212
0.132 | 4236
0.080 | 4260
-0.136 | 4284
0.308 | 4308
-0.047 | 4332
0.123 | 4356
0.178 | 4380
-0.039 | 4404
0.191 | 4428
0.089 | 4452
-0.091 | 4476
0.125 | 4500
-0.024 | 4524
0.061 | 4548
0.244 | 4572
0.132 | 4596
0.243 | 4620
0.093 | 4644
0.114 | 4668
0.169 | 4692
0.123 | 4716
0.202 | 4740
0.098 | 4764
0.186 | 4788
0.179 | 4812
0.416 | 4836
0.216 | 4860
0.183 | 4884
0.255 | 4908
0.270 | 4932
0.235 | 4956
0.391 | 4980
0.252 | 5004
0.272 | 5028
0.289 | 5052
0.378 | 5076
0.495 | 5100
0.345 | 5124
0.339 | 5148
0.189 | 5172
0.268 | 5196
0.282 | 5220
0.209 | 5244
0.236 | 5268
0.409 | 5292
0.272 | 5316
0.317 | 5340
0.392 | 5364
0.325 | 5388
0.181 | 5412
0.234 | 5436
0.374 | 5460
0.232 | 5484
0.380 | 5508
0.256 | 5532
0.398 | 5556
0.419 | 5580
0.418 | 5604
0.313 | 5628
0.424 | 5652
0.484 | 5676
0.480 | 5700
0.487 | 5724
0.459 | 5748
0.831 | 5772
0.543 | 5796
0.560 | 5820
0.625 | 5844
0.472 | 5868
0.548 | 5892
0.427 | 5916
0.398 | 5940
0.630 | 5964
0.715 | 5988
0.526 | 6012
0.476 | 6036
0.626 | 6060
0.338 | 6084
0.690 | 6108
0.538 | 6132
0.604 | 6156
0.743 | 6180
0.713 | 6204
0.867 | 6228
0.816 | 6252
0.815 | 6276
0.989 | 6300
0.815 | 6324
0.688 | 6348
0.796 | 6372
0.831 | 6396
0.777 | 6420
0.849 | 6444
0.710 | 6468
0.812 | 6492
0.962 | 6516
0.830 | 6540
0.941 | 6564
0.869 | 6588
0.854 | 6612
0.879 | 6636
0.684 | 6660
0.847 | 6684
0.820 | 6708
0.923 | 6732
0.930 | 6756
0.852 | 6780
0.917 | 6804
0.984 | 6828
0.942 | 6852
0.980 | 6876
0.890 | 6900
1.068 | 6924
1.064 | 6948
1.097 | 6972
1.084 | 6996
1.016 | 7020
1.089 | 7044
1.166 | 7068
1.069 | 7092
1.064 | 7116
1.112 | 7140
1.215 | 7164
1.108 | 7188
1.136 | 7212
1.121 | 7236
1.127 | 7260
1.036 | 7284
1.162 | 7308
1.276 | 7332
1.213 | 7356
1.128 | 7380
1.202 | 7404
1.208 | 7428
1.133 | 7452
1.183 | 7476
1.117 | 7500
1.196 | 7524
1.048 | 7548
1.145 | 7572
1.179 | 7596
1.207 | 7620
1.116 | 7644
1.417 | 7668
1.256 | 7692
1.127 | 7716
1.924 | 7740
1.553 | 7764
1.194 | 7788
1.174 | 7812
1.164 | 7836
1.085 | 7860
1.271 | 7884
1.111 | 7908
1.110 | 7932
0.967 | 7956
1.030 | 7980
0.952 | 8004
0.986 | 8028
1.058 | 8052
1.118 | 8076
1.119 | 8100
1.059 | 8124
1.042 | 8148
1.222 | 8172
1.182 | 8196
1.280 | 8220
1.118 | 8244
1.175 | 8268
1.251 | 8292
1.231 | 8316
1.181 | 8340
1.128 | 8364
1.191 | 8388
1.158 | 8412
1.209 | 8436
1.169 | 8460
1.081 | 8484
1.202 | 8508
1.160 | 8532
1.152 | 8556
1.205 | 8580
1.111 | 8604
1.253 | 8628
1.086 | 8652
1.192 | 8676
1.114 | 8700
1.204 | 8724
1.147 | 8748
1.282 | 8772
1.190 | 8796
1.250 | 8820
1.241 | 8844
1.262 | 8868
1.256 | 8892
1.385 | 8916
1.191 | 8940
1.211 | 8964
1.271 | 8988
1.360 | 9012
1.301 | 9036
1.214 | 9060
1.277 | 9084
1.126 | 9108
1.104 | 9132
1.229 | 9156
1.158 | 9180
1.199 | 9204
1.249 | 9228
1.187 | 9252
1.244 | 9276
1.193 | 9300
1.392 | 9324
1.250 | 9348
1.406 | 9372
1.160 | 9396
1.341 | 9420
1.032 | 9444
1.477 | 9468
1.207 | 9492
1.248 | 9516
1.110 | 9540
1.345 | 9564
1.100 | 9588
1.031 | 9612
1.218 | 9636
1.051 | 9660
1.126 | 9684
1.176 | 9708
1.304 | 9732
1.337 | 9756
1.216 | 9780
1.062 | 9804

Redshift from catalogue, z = 0.547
